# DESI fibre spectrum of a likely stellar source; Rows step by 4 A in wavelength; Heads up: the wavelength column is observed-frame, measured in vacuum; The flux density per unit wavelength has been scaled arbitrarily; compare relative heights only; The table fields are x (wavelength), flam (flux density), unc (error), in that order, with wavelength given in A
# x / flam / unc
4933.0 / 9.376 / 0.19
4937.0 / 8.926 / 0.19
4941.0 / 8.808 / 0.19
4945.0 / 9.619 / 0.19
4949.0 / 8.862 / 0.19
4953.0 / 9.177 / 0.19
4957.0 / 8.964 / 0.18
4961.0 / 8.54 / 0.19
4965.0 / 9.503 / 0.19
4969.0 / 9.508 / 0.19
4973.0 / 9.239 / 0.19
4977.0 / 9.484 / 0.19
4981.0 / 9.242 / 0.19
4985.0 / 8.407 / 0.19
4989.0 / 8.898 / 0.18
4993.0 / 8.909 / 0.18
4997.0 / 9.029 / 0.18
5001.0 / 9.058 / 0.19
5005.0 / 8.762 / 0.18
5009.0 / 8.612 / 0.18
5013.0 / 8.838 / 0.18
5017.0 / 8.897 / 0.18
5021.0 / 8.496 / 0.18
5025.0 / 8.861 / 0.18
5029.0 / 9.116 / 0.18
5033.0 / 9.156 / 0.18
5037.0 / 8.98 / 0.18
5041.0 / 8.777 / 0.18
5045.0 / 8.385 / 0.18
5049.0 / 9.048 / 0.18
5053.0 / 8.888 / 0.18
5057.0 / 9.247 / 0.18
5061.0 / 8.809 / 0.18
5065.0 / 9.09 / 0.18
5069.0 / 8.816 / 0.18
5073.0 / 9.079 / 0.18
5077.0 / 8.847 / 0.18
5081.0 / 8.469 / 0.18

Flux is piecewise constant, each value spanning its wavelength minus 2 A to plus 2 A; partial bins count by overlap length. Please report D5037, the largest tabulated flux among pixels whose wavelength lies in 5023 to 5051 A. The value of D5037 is 9.156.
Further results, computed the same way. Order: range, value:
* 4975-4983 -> 9.484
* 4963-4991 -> 9.508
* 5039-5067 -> 9.247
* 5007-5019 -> 8.897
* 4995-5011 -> 9.058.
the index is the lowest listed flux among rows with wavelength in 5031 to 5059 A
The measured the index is 8.385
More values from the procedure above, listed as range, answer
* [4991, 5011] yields 8.612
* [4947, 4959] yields 8.862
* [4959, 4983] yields 8.54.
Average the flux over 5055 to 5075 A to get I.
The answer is 9.01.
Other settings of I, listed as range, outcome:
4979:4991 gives 8.85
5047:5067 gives 9.02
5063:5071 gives 8.95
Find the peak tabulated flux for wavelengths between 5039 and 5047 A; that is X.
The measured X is 8.777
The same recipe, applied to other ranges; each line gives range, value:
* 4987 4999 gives 9.029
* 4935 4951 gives 9.619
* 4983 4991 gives 8.898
